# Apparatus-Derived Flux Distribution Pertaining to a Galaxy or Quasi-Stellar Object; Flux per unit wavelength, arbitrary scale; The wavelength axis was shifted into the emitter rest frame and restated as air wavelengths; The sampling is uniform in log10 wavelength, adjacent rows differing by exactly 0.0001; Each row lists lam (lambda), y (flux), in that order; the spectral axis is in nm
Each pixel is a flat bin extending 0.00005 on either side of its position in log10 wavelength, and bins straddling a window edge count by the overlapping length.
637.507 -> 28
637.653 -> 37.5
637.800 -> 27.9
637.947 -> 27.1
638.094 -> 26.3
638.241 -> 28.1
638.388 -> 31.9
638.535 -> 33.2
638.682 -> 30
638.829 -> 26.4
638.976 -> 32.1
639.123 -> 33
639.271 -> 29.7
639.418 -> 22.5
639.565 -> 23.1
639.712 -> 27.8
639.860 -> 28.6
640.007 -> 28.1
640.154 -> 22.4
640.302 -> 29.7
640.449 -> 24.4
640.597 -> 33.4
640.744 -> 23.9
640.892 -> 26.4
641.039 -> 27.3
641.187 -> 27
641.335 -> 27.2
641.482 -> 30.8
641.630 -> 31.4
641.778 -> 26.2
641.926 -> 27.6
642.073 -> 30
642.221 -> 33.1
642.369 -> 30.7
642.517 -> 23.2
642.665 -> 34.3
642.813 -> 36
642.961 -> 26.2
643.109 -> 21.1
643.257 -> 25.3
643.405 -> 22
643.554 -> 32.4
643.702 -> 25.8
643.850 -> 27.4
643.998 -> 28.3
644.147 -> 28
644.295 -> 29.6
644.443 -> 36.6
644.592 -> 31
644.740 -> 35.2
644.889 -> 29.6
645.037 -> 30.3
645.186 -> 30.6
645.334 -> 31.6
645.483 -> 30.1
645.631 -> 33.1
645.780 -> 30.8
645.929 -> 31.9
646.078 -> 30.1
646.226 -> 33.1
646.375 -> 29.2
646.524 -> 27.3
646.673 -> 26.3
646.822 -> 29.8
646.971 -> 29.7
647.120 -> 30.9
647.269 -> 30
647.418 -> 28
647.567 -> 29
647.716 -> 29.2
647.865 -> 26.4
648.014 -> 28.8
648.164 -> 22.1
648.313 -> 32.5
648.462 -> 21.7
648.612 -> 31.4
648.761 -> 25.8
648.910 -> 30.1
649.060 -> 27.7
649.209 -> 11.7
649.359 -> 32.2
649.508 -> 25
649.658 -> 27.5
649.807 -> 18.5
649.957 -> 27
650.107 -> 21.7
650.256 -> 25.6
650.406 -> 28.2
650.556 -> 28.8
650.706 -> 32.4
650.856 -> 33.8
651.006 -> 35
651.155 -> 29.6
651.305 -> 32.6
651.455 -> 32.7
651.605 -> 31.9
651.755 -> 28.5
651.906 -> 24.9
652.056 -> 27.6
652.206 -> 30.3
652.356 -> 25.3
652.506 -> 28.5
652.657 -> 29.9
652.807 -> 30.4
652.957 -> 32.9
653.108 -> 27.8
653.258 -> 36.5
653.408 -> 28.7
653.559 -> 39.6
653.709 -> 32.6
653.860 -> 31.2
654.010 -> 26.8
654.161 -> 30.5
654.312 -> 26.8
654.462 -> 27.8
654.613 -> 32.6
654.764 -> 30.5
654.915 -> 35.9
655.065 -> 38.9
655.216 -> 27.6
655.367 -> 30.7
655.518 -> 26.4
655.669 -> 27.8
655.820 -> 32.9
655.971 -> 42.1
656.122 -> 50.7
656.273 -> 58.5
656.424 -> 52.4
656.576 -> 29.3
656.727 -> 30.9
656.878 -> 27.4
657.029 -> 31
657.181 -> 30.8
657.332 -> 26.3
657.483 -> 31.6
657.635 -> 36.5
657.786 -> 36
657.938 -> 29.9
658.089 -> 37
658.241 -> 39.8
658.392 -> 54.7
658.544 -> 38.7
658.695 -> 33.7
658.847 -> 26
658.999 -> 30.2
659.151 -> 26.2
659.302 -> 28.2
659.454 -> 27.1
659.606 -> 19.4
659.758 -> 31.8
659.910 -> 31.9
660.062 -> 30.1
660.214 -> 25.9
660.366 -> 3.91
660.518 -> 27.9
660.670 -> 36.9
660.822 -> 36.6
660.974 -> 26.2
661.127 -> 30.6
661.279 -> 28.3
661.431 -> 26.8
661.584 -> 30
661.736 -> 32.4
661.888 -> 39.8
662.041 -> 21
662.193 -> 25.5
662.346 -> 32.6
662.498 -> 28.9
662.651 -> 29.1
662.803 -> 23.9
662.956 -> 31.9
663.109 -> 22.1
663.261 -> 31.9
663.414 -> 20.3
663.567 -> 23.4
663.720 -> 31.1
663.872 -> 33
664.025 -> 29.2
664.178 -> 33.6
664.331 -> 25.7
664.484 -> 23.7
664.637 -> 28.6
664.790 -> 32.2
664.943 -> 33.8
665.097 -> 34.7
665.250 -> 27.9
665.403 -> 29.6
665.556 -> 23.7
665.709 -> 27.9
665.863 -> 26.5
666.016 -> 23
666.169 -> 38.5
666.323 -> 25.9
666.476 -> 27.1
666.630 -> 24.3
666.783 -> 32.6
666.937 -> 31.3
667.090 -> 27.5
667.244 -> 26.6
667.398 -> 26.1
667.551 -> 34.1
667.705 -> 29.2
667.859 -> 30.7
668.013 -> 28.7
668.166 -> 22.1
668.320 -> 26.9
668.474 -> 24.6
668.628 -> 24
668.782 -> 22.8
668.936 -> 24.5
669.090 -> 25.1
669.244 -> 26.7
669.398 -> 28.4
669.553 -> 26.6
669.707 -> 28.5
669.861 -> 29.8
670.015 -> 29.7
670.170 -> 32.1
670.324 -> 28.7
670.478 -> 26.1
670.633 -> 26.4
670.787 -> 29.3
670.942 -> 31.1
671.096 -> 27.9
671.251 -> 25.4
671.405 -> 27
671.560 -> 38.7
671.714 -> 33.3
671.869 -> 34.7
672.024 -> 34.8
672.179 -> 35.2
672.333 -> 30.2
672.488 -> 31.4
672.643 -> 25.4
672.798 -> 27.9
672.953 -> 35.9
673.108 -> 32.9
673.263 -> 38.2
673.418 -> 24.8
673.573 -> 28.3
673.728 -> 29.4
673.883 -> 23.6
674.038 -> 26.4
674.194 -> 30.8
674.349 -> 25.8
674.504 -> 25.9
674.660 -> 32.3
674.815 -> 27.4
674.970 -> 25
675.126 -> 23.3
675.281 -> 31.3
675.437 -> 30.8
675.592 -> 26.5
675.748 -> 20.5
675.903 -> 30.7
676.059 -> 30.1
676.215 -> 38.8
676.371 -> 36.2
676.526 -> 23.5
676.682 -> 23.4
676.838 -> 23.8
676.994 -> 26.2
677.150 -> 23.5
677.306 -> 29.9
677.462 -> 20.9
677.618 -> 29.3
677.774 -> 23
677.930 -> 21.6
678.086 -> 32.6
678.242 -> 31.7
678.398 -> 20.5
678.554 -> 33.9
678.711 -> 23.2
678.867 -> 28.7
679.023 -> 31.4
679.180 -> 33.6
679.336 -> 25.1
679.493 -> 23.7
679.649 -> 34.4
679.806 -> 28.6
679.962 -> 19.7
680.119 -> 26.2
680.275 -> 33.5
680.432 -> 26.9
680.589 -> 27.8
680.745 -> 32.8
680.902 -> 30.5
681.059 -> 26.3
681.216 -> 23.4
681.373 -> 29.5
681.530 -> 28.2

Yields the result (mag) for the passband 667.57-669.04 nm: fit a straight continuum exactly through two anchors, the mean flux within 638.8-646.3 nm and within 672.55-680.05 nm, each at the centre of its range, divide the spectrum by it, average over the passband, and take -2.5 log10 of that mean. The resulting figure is 0.08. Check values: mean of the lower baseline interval 29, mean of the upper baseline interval 27.9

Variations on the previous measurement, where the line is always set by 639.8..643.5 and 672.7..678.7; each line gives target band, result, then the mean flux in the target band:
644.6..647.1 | -0.10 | 30.6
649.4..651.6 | -0.03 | 28.6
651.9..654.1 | -0.09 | 30.4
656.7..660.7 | -0.10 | 30.7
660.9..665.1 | -0.03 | 28.8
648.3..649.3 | 0.10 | 25.5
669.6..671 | -0.04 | 29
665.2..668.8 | 0.01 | 27.6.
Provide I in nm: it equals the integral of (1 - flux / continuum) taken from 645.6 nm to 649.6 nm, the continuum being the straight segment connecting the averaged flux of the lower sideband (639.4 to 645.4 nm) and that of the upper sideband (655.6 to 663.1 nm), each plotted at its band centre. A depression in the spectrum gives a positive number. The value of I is 0.17 nm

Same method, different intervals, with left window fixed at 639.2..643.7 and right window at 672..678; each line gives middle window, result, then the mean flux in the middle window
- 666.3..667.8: -0.02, 28.6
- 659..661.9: -0.02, 28.2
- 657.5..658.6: -0.42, 38.5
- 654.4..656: -0.22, 31.8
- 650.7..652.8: -0.17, 30.1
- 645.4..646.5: -0.13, 31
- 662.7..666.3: -0.05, 28.5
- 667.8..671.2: 0.11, 27.3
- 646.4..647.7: -0.05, 28.9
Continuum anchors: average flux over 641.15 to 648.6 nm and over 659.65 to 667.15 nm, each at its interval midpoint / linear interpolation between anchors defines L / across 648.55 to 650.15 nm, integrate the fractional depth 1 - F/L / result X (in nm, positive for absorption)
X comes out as 0.204 nm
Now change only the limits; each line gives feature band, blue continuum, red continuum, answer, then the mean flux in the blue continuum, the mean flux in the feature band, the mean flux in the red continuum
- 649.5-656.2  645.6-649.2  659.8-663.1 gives -0.48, 28.6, 30.6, 28.5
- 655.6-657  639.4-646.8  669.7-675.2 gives -0.47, 28.8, 38.9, 29.6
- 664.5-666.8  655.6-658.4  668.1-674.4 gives 0.22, 36.7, 28.9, 28.8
